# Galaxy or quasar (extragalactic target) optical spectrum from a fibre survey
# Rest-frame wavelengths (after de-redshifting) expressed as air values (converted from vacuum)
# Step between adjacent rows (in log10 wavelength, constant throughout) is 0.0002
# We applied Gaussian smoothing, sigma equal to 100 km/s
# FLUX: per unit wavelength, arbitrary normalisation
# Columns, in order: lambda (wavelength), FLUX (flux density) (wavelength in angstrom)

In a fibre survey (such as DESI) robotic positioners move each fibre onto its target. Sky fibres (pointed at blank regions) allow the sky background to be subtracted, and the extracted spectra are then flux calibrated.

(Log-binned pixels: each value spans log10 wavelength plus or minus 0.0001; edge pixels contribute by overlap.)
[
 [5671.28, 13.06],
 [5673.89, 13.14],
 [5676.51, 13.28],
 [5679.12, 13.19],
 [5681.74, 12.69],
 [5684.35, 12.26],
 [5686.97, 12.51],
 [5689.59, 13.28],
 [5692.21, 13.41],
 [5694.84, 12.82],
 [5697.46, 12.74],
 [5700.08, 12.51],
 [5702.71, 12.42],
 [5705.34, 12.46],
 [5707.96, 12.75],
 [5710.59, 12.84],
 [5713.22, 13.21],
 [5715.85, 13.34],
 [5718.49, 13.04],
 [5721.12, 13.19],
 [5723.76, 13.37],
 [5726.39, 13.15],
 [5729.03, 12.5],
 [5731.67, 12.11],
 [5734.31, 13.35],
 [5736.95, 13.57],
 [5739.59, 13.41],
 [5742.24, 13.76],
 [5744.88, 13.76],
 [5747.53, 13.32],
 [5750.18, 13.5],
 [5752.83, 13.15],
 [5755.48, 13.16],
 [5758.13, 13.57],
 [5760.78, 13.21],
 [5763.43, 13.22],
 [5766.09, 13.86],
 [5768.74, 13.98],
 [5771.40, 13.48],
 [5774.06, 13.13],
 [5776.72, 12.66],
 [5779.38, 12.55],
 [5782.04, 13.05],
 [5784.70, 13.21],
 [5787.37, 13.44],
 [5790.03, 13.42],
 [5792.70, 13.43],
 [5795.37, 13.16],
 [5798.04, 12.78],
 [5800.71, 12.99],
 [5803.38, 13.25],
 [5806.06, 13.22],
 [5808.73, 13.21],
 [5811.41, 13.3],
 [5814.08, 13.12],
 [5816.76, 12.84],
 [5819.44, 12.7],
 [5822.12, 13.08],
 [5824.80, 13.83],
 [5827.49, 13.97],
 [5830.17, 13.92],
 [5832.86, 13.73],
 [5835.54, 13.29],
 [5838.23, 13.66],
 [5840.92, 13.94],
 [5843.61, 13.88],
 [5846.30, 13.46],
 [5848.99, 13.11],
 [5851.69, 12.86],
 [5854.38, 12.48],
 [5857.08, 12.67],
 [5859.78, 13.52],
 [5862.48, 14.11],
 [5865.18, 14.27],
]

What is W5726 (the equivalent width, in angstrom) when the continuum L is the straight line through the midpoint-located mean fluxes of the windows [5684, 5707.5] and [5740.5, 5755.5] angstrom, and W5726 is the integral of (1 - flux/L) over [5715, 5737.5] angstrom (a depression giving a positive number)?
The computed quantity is 0.2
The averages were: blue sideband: 12.7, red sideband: 13.5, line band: 13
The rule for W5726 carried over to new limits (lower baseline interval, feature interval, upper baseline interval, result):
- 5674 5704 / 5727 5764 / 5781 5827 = -0.7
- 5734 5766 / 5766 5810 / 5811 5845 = 0.8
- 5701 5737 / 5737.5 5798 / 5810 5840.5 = -0.8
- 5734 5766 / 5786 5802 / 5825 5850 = 0.4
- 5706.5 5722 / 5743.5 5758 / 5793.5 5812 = -0.3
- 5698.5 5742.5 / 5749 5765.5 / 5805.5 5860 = -0.3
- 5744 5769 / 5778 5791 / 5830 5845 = 0.4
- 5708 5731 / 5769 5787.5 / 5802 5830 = 0.1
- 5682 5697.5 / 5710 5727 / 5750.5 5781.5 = -0.2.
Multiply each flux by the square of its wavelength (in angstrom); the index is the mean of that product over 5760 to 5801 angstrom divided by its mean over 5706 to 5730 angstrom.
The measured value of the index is 1.04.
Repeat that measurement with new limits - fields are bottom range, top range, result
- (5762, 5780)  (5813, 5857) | 1.03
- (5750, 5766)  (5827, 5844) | 1.06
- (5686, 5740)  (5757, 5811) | 1.05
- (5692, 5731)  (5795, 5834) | 1.07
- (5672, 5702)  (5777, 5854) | 1.08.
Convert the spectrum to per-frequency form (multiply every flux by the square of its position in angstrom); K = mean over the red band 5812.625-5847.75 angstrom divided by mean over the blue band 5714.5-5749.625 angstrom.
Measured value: 1.06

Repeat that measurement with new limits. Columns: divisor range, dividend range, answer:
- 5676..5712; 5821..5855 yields 1.11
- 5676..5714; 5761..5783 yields 1.06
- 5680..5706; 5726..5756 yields 1.06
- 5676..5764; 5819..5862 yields 1.07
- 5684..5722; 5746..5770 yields 1.07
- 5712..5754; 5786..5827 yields 1.02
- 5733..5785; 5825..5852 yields 1.05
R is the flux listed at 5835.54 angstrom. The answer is 13.29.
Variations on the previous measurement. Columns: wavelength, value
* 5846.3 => 13.46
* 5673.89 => 13.14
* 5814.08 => 13.12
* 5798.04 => 12.78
